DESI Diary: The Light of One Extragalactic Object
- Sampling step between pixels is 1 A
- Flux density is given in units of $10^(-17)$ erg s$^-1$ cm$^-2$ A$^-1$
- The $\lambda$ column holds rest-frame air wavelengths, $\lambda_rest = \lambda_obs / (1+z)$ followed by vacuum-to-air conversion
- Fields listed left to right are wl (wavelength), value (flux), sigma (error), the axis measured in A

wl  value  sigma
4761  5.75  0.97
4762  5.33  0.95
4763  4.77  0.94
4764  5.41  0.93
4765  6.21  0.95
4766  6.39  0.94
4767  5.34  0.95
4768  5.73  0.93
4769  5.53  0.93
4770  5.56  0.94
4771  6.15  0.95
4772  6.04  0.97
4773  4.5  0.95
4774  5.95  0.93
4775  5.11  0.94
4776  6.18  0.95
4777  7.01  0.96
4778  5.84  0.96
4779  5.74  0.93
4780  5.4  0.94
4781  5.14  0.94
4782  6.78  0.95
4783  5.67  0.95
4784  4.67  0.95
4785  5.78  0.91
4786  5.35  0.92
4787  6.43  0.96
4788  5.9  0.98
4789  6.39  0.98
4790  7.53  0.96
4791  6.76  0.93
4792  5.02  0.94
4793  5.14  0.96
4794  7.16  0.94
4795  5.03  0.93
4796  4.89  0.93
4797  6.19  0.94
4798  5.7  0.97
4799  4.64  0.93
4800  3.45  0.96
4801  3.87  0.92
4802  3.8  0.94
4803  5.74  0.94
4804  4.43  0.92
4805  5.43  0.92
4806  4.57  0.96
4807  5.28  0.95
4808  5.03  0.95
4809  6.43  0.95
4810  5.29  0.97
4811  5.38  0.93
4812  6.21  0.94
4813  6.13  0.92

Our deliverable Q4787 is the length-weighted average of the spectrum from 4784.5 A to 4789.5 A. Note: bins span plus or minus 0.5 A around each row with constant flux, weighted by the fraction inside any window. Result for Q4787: 5.97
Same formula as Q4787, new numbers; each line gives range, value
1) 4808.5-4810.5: 5.86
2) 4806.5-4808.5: 5.16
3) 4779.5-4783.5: 5.75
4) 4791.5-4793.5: 5.08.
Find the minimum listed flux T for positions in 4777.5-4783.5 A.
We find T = 5.14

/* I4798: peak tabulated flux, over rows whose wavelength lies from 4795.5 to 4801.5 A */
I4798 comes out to 6.19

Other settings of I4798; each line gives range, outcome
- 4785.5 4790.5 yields 7.53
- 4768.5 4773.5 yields 6.15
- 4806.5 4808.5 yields 5.28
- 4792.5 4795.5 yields 7.16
